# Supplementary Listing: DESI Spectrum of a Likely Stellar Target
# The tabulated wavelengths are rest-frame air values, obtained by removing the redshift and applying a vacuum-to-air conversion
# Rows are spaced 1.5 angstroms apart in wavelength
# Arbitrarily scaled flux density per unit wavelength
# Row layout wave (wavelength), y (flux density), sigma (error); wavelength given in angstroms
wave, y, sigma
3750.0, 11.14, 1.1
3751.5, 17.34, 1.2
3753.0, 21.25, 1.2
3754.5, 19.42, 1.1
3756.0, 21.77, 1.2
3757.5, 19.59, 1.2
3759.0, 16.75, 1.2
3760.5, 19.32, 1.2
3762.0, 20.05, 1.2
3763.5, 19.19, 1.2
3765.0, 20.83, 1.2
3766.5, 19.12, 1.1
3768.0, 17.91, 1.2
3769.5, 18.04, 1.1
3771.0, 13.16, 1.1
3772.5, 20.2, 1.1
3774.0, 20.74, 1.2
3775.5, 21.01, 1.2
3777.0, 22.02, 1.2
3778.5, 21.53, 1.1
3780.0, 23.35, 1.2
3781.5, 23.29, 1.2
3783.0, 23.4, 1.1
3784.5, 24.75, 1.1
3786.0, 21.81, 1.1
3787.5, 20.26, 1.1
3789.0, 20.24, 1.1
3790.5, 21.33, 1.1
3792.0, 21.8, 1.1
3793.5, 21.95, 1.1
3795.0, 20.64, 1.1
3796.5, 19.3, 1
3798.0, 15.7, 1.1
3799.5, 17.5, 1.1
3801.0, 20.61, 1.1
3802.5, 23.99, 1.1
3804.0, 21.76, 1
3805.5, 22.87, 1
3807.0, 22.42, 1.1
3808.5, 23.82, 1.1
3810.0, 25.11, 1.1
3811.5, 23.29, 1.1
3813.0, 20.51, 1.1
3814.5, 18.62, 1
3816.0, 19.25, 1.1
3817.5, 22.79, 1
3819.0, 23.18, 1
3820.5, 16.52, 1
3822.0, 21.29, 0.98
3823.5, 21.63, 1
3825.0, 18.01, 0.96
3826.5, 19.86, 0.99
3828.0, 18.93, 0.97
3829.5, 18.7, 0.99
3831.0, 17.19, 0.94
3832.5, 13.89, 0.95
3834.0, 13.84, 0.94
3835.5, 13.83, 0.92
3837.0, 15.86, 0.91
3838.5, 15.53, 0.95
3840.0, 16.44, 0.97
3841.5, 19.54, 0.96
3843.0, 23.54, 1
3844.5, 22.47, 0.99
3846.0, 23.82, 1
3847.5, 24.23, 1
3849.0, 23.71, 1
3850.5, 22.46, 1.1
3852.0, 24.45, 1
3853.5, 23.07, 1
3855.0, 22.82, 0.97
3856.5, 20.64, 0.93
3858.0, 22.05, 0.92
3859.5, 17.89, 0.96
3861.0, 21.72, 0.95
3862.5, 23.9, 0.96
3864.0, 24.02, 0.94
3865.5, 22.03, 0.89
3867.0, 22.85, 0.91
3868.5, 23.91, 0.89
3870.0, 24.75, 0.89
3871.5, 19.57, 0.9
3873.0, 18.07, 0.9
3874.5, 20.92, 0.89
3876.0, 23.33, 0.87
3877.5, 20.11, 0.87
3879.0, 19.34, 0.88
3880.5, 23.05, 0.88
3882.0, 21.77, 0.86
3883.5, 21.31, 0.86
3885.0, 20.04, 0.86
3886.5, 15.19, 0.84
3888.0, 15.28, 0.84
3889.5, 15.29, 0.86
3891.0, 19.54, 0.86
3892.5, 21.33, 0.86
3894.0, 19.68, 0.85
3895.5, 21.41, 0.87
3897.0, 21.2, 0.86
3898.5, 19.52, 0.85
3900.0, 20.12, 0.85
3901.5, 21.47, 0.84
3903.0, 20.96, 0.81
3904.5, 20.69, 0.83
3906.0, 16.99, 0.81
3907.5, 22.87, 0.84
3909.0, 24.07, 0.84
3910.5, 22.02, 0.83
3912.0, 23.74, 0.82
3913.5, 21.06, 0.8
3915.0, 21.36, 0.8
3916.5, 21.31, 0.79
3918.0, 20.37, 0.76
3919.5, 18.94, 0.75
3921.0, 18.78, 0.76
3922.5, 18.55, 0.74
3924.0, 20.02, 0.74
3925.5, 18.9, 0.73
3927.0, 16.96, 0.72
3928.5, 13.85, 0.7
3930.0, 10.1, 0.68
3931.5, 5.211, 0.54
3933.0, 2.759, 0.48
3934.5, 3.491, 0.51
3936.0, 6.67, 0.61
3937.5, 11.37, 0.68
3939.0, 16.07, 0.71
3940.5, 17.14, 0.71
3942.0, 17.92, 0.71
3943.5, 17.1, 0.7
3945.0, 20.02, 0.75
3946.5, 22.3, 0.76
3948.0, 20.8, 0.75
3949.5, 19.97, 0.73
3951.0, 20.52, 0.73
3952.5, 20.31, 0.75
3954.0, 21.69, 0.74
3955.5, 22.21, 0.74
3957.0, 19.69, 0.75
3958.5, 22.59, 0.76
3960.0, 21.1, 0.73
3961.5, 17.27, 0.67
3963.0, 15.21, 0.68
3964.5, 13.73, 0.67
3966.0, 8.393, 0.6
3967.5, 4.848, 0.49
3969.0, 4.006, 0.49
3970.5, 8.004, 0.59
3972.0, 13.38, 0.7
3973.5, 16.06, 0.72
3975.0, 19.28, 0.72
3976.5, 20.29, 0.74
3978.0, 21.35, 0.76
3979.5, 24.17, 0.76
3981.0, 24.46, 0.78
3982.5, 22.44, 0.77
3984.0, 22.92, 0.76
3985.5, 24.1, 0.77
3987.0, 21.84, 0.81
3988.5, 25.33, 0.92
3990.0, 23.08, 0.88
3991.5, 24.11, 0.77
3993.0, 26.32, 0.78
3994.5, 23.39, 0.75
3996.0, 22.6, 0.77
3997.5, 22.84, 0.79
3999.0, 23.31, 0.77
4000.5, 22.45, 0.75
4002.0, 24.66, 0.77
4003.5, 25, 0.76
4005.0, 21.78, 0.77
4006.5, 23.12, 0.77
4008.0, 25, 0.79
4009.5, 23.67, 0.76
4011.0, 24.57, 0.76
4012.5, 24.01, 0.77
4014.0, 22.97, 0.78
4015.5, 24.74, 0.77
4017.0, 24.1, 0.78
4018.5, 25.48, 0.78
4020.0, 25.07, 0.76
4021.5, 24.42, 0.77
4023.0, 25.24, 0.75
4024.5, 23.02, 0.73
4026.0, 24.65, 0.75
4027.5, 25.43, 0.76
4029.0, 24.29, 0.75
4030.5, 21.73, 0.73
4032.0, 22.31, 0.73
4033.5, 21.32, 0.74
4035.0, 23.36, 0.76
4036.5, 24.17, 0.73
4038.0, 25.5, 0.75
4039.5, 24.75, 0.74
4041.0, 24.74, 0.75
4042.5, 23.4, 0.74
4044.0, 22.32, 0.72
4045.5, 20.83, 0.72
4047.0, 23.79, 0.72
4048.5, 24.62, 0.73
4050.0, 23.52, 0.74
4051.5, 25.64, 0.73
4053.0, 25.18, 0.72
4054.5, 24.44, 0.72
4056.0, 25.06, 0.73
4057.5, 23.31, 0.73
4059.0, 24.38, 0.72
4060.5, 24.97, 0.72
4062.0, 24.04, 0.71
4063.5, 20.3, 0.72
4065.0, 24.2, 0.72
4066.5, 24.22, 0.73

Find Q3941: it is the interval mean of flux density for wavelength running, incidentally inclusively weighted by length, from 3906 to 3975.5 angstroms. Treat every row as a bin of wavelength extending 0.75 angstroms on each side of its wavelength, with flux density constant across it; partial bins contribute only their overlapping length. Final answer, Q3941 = 16.6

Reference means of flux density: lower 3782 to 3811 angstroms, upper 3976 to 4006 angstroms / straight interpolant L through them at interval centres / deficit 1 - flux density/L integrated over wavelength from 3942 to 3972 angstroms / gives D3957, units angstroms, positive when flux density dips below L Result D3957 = 8.14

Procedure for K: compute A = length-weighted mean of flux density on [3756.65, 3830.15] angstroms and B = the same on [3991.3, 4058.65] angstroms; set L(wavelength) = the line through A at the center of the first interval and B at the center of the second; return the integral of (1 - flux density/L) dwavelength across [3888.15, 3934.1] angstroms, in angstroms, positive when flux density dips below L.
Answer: 7.8 angstroms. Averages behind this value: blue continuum 20.6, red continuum 23.9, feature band 18.5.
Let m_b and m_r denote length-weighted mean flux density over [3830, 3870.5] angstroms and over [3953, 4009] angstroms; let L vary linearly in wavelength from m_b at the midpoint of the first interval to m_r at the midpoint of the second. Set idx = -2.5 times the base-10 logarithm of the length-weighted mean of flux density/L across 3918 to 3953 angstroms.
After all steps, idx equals 0.28 mag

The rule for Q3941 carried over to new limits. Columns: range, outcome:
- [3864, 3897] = 20.5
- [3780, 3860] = 20.6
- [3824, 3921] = 20.4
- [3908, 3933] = 18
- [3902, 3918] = 21.5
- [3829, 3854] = 19.5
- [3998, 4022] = 24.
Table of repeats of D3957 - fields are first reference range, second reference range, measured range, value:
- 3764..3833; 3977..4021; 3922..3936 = 6.69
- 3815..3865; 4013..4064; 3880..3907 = 1.92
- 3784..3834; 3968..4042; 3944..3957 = 0.65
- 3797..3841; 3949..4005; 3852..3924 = -4.64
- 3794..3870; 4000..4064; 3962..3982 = 6.95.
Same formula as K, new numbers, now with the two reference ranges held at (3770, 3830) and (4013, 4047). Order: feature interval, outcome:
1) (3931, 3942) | 6.3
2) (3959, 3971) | 5.8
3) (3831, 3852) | 2.1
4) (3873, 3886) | 0.6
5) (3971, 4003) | 1.5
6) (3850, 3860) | -0.2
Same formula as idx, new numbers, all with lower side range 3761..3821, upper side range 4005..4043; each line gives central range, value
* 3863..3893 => 0.072 mag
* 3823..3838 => 0.244 mag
